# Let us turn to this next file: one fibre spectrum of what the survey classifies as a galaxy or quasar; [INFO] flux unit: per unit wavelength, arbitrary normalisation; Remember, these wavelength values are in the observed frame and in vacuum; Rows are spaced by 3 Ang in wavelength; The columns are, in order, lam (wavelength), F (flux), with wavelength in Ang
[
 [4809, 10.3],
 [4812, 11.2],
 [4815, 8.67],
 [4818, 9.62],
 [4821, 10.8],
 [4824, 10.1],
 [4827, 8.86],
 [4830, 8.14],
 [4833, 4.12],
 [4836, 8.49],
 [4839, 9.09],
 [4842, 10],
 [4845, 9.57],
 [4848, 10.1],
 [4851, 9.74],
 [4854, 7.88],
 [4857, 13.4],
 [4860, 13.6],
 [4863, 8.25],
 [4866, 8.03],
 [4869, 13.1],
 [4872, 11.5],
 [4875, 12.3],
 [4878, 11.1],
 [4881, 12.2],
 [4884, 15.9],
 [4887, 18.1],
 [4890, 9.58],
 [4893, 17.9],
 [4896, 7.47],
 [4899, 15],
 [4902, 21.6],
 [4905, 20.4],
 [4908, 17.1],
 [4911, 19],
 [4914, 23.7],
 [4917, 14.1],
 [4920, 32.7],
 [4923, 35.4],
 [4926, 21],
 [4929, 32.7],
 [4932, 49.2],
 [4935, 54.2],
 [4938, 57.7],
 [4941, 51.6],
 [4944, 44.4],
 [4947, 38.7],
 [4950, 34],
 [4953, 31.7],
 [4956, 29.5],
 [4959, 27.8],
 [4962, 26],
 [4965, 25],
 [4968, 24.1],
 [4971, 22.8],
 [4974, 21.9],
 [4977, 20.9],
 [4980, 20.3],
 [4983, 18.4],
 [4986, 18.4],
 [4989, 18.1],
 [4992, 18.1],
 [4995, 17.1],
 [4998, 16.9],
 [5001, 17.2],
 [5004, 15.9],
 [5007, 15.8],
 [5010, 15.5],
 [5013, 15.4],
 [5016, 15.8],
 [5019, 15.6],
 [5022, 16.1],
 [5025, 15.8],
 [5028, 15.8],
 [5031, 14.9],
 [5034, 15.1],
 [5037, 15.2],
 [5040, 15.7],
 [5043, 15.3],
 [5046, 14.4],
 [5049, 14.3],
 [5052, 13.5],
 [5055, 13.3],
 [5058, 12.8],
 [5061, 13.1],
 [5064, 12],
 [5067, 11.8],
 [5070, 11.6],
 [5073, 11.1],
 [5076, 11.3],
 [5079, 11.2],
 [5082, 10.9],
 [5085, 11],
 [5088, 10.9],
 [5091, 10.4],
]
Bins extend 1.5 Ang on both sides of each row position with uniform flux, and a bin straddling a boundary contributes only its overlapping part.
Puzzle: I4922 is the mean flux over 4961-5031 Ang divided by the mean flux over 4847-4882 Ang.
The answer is 1.69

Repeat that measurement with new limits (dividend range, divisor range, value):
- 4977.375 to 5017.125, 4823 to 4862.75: 1.83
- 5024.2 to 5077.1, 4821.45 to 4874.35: 1.41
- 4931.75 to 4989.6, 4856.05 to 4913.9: 2.22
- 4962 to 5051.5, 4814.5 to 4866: 1.86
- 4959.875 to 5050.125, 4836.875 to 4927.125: 1.20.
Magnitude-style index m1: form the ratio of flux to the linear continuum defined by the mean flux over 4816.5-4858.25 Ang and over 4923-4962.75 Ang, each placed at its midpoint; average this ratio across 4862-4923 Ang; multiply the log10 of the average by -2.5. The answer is 0.49 mag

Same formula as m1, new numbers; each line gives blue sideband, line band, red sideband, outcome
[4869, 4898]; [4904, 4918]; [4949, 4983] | -0.12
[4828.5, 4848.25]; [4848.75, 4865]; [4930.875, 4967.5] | 0.26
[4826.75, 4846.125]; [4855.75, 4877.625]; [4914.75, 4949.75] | 0.47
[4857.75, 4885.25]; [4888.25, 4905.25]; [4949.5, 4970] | 0.11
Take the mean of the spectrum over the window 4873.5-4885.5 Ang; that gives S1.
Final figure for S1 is 12.9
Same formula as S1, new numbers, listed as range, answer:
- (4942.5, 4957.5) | 35.7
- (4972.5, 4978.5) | 21.4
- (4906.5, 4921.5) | 21.3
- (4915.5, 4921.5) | 23.4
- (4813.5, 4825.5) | 9.8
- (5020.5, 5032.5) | 15.7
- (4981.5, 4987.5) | 18.4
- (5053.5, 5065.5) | 12.8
